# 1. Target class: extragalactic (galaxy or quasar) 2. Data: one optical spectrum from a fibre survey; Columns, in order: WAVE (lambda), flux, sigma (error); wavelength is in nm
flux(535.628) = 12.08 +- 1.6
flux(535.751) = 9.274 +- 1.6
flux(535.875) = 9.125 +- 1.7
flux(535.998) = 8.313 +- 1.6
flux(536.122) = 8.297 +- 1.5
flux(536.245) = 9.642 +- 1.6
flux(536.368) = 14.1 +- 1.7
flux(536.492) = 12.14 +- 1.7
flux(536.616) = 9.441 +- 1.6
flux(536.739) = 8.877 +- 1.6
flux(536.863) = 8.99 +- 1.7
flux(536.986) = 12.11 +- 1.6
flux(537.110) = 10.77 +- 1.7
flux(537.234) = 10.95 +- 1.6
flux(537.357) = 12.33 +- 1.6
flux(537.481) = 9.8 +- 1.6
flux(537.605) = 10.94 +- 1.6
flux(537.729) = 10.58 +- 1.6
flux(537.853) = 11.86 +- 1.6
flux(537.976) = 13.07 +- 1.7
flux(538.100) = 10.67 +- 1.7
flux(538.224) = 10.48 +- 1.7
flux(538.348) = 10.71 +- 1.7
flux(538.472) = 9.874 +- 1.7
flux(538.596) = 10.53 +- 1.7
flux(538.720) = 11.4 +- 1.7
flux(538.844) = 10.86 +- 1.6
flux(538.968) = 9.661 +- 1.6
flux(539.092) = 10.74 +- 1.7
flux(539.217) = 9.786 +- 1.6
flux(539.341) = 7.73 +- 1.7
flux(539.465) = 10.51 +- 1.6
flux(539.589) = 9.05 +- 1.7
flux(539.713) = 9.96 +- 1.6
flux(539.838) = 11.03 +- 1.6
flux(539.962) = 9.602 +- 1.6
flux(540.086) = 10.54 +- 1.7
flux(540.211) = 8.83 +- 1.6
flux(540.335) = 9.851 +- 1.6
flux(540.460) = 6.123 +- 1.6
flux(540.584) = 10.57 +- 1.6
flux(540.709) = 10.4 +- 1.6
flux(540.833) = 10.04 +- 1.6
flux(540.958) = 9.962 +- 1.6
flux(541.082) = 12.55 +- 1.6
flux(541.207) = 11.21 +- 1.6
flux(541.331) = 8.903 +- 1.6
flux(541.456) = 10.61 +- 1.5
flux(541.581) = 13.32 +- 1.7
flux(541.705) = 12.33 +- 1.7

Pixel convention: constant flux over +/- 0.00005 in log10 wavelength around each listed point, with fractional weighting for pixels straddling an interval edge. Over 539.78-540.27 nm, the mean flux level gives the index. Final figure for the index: 10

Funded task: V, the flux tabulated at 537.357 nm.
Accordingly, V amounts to 12.33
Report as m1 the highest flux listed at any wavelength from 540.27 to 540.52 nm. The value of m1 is 9.851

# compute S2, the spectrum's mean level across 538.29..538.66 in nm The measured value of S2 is 10.4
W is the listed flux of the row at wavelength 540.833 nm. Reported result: 10.04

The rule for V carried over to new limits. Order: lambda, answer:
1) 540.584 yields 10.57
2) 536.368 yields 14.1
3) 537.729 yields 10.58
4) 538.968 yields 9.661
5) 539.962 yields 9.602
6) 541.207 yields 11.21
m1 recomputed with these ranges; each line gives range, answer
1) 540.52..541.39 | 12.55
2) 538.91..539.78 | 10.74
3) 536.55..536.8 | 9.441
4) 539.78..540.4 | 11.03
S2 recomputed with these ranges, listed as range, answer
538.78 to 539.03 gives 10.3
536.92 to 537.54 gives 11.2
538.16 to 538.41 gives 10.6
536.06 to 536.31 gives 9.07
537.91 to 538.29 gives 11.4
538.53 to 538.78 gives 10.9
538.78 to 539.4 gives 9.76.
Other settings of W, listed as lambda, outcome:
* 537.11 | 10.77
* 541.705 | 12.33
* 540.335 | 9.851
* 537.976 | 13.07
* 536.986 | 12.11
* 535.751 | 9.274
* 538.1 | 10.67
